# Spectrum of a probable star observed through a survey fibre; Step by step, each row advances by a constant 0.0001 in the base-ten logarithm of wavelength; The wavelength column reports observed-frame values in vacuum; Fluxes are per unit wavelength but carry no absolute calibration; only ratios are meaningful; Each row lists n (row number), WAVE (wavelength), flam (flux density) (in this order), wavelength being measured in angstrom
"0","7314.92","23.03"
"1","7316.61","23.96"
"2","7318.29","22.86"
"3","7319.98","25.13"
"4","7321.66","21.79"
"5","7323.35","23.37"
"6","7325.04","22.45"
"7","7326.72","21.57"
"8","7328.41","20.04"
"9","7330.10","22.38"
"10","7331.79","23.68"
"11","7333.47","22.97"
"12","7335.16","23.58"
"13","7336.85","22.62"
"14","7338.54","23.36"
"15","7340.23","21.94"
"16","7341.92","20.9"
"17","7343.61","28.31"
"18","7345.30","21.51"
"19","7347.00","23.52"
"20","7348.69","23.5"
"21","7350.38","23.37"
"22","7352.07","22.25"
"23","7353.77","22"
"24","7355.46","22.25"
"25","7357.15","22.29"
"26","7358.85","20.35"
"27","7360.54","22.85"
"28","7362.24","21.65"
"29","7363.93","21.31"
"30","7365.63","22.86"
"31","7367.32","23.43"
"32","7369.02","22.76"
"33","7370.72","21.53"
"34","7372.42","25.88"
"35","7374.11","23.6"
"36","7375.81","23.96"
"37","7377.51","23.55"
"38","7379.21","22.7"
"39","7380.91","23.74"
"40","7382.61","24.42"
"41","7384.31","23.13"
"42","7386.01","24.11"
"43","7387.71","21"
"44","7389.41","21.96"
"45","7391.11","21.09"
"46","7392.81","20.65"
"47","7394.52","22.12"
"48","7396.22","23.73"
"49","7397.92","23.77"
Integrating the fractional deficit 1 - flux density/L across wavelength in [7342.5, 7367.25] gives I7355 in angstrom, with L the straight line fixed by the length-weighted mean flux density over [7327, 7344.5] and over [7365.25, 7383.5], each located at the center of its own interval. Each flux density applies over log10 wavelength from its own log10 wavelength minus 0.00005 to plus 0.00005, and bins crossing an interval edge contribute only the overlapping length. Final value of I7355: 0.53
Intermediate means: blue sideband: 22.9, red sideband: 23.5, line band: 22.7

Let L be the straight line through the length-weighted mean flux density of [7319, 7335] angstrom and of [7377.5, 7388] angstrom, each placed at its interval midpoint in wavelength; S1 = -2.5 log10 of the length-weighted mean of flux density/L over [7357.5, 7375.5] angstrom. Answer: 0.02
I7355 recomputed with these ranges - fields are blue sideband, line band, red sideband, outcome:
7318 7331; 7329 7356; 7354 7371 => -0.8 angstrom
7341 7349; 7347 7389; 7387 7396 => -0.6 angstrom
